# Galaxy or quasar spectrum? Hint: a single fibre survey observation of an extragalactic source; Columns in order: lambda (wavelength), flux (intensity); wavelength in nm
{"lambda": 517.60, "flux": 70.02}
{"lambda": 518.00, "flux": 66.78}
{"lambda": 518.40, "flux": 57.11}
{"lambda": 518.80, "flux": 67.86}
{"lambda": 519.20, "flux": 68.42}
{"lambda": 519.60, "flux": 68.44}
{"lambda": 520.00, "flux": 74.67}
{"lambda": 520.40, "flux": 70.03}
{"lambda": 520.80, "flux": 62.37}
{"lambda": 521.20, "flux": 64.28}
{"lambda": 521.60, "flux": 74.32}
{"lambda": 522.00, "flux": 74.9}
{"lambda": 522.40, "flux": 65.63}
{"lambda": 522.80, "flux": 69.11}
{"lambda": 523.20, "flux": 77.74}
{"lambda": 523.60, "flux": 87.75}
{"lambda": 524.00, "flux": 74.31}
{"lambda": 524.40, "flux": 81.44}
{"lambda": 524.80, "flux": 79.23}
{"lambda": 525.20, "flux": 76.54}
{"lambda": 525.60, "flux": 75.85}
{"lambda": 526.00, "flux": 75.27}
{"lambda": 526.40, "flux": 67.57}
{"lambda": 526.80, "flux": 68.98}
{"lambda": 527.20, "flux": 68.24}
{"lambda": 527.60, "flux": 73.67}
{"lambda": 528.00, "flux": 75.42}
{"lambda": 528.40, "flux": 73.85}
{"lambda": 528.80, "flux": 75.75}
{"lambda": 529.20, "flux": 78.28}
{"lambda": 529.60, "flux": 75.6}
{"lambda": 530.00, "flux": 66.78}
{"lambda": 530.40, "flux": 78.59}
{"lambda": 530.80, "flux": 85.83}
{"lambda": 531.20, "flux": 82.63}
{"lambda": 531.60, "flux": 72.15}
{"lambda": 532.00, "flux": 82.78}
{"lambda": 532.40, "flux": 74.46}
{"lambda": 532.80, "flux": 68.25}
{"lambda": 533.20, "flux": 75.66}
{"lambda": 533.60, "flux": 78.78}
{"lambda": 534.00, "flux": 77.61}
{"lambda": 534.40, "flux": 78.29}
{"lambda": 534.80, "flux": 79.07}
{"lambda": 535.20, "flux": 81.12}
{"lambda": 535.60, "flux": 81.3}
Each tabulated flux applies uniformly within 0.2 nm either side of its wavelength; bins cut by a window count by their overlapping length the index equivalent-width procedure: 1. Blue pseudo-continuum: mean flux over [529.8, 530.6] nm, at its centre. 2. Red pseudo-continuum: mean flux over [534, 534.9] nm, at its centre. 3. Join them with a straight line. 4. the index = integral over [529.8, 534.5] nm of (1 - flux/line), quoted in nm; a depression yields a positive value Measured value -0.09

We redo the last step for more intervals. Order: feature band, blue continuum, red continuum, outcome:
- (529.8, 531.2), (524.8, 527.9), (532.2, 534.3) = -0.07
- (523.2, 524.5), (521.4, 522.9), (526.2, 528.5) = -0.17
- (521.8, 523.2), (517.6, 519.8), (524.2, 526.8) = 0.01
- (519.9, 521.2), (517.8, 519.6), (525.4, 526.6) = -0.01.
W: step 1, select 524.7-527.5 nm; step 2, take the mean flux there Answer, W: 72.9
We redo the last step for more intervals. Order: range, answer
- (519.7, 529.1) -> 73.3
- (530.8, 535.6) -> 77.9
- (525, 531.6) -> 74.8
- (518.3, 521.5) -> 67.2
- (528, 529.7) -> 75.8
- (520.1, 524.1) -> 72.1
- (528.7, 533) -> 76.5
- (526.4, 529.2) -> 72.7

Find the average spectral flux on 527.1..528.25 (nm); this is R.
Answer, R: 72.9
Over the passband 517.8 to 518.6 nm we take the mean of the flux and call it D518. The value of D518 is 61.9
